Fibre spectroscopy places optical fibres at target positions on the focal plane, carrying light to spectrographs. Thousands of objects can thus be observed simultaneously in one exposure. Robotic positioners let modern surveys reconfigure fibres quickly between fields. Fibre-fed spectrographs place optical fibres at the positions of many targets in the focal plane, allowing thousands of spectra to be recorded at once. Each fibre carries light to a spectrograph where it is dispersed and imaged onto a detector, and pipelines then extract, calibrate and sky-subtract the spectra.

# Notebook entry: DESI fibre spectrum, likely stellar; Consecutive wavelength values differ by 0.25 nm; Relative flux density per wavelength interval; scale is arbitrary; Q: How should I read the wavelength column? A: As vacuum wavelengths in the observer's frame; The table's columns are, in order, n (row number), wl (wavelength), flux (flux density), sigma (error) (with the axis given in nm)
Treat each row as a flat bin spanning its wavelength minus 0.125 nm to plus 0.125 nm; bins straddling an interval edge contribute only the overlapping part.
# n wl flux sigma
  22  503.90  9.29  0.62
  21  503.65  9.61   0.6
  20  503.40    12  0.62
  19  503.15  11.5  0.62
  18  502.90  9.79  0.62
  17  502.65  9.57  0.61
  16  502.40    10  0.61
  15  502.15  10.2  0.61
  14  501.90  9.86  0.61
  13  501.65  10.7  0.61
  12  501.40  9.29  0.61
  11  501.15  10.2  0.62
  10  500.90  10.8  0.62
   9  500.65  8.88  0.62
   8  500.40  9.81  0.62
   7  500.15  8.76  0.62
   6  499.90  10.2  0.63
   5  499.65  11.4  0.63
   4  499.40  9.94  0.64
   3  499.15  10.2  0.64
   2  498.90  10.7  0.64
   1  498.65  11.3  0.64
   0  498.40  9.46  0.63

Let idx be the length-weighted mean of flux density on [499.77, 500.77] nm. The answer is 9.43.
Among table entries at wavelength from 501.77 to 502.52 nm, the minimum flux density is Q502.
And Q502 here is 9.86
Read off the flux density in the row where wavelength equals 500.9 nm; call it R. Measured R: 10.8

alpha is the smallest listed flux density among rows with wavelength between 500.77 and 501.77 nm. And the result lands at 9.29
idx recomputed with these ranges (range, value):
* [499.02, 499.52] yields 10.1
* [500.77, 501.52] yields 10.1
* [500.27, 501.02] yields 9.82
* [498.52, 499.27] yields 10.7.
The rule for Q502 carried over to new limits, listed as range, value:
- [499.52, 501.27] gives 8.76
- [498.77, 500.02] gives 9.94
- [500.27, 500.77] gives 8.88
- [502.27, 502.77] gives 9.57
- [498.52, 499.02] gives 10.7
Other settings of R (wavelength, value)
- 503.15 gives 11.5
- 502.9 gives 9.79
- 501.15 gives 10.2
